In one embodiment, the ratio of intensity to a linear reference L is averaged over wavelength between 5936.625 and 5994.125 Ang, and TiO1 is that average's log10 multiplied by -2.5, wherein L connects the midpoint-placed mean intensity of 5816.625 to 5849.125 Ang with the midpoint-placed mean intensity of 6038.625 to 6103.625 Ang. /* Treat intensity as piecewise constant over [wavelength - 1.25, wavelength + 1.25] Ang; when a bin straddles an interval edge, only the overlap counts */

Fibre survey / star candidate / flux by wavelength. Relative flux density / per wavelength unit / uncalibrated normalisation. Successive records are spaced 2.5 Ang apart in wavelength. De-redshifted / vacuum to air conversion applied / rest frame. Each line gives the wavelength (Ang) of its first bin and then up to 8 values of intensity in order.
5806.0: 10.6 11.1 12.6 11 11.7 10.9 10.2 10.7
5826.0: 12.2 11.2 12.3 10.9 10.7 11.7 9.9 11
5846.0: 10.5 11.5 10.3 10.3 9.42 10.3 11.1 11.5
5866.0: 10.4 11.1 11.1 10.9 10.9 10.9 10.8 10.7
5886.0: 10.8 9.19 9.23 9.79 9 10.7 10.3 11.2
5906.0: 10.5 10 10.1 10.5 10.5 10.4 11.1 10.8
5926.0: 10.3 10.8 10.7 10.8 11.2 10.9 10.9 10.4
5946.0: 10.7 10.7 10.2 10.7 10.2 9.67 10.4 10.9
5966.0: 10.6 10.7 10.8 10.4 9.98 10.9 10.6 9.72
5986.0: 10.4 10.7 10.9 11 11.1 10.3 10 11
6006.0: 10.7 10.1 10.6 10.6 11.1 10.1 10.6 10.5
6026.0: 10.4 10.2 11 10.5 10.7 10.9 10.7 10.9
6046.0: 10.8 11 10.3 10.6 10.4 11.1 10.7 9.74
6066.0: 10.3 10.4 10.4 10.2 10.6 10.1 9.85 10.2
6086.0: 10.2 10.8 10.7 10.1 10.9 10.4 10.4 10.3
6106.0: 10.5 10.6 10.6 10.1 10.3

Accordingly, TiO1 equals 0.02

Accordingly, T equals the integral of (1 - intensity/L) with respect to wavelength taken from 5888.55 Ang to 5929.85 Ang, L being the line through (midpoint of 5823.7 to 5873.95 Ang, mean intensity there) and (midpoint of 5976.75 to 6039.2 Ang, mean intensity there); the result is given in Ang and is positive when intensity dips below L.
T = 1.9 Ang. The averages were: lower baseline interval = 10.9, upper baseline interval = 10.6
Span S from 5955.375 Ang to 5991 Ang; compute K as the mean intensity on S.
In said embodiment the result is 10.4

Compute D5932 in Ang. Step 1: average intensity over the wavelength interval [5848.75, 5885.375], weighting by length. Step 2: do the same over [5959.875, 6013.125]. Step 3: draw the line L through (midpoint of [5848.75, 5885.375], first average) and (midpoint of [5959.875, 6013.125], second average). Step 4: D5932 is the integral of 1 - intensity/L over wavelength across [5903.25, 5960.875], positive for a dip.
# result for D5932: 0.4 Ang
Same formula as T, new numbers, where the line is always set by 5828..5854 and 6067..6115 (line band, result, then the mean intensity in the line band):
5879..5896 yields 1.3 Ang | 10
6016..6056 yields -0.4 Ang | 10.6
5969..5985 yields 0.3 Ang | 10.4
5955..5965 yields 0.4 Ang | 10.3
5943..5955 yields 0.2 Ang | 10.5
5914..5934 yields 0.2 Ang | 10.7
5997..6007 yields 0.1 Ang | 10.5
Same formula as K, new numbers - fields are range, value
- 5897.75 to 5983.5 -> 10.6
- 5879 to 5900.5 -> 10.1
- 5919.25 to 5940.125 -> 10.8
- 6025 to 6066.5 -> 10.6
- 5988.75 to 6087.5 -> 10.5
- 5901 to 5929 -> 10.5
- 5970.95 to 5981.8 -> 10.5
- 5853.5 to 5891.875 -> 10.6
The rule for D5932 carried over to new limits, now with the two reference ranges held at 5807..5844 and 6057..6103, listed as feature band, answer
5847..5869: 0.9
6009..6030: 0.2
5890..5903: 1.3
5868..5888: 0.4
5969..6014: 0.5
